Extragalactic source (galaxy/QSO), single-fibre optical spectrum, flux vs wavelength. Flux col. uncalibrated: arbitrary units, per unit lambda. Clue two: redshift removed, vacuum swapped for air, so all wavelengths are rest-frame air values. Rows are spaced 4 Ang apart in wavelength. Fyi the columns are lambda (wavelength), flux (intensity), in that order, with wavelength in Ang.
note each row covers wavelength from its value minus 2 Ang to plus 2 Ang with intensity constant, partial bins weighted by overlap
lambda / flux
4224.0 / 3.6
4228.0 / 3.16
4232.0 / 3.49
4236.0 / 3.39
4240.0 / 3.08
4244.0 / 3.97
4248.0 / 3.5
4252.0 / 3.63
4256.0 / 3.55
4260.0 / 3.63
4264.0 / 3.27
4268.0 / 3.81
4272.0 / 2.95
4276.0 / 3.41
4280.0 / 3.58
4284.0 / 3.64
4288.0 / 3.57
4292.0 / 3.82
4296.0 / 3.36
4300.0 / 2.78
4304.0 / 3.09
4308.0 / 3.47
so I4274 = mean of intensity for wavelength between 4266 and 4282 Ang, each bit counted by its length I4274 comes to 3.44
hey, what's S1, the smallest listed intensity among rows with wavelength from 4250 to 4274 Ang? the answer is 2.95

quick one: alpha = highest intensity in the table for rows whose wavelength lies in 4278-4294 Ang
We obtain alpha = 3.82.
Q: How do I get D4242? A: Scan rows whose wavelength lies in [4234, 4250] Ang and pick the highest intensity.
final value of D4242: 3.97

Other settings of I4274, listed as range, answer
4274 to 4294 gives 3.6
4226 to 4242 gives 3.28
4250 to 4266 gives 3.52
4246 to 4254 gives 3.56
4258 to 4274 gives 3.42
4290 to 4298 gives 3.59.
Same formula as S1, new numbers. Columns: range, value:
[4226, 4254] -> 3.08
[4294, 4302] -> 2.78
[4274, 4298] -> 3.36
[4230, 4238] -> 3.39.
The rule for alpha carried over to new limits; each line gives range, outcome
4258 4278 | 3.81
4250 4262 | 3.63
